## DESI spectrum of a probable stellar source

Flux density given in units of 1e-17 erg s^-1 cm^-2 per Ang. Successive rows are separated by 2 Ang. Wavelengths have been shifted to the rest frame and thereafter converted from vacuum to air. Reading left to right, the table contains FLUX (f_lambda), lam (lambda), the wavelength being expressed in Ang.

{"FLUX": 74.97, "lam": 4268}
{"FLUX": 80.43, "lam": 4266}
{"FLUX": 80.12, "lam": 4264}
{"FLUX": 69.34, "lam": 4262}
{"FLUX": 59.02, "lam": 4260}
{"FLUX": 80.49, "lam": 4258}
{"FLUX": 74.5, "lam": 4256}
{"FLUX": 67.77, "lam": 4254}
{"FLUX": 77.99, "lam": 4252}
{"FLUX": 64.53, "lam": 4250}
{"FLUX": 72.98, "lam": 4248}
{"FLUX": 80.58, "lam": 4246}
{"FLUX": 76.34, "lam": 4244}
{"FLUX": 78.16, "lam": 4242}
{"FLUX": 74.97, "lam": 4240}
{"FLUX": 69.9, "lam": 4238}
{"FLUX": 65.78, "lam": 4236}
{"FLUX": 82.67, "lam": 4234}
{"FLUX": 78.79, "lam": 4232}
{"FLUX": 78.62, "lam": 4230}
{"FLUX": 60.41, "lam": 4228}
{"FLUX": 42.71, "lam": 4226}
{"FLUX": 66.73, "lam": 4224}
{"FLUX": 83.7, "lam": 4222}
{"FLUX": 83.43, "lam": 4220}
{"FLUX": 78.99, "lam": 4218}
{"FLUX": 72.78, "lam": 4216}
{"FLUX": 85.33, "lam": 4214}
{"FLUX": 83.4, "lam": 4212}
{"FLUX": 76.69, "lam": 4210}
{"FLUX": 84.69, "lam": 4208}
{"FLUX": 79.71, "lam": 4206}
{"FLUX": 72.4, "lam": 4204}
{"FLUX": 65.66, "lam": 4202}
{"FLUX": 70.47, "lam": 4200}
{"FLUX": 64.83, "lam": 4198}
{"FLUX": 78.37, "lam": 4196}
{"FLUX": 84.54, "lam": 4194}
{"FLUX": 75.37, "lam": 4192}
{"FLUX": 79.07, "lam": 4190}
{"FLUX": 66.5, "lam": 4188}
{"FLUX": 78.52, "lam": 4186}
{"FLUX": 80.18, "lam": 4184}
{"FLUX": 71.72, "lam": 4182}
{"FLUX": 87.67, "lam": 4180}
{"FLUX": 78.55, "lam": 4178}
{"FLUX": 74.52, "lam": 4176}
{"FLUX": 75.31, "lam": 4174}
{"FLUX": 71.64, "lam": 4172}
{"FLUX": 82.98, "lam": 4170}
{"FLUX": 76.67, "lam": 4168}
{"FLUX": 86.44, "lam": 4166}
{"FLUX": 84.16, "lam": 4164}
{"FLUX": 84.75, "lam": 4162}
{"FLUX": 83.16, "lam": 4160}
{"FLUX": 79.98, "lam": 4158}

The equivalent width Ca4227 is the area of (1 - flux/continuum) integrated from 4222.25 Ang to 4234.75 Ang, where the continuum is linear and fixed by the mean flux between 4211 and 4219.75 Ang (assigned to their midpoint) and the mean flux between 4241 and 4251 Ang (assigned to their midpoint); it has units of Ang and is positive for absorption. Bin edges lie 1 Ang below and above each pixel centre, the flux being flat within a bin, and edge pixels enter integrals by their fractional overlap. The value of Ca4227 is 1.4 Ang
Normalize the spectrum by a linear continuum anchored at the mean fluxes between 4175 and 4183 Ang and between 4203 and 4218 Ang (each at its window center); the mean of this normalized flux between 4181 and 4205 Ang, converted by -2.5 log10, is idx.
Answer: 0.066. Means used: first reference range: 78.1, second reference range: 79.3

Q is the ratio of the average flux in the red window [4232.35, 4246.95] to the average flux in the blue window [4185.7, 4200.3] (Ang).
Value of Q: 1.0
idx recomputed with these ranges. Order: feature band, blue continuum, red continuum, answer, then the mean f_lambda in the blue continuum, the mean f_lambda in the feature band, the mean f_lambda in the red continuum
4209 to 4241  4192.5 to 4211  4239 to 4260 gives 0.01 mag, 75.3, 74.1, 74.1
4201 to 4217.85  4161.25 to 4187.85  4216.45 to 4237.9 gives -0.05 mag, 79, 77.7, 72.1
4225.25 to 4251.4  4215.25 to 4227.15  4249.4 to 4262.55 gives -0.01 mag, 71.2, 71.6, 70.7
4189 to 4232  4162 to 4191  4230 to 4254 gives 0.02 mag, 78.4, 74.8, 74.7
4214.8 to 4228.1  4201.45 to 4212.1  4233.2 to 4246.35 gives 0.08 mag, 77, 70.7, 75.1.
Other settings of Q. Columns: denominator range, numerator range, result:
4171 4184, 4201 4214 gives 1.01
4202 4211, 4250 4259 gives 0.96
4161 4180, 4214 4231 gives 0.90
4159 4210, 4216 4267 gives 0.94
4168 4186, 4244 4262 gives 0.93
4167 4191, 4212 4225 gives 1.03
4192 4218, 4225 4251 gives 0.93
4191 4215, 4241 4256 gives 0.96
